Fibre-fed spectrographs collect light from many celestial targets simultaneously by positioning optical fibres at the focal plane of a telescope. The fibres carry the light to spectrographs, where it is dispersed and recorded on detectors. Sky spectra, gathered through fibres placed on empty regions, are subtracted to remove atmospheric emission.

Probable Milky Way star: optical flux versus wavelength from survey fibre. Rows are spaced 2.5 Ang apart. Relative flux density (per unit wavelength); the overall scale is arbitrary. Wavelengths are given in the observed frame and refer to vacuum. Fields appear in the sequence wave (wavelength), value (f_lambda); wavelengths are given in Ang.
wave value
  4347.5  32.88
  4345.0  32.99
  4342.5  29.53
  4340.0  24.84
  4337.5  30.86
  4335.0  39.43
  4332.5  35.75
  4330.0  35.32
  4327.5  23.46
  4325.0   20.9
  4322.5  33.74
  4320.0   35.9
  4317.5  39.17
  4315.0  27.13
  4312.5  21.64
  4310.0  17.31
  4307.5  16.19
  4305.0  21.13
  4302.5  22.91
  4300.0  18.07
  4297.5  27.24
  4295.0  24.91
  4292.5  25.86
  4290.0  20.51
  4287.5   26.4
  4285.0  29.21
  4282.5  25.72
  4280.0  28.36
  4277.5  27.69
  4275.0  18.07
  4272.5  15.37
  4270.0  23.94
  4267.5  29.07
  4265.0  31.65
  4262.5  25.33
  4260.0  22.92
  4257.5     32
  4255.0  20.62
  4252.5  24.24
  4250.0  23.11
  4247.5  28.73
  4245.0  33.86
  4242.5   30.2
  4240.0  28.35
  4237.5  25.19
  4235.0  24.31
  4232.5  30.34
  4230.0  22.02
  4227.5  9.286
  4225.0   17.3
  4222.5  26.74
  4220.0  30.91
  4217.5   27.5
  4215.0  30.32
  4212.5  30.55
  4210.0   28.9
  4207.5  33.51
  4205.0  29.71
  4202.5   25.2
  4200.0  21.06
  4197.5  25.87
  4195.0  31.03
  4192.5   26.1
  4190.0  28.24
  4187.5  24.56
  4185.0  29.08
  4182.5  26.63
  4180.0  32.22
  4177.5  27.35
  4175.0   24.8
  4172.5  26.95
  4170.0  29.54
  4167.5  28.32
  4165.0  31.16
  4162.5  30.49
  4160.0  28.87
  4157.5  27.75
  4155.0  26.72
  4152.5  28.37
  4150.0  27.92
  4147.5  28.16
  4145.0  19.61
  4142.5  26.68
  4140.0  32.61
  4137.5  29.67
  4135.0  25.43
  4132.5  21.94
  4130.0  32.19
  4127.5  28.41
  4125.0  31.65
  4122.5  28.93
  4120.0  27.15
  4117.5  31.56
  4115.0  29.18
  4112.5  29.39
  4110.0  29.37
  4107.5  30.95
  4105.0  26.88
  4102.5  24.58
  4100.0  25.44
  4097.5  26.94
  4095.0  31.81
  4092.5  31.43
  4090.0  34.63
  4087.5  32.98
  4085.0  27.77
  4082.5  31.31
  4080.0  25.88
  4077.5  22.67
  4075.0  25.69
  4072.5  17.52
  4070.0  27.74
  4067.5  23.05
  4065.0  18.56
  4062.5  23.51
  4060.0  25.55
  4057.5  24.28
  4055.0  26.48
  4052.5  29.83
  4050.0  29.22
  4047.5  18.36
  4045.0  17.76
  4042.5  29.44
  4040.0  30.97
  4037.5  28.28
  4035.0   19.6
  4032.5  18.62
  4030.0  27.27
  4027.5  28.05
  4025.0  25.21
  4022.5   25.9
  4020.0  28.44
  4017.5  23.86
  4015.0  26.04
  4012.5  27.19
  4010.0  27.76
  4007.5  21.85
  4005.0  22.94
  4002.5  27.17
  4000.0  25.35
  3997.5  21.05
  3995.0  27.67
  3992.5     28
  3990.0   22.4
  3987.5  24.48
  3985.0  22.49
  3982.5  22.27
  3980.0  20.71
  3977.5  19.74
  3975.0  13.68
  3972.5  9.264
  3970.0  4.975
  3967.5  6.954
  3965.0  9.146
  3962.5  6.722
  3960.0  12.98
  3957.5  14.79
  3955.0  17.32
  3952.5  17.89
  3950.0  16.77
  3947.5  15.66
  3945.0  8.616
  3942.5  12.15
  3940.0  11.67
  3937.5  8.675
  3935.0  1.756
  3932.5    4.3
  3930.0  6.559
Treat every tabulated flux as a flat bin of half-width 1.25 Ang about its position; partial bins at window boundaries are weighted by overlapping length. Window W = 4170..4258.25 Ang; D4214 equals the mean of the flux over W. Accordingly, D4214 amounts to 26.8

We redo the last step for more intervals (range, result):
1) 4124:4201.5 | 27.7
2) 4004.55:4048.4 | 25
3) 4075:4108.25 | 28.6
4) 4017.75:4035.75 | 24.8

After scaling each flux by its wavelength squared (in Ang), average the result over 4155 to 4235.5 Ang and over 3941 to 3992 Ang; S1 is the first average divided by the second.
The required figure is 2.00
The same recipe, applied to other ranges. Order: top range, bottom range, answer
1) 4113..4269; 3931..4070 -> 1.49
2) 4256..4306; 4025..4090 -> 1.09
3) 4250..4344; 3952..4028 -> 1.49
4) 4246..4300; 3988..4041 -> 1.12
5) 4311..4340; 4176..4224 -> 1.16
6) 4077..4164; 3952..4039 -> 1.45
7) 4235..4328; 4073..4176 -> 0.97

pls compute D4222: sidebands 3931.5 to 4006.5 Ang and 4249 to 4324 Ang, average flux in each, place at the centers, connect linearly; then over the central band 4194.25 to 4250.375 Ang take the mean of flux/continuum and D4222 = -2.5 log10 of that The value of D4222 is -0.15 mag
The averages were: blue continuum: 16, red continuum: 25.2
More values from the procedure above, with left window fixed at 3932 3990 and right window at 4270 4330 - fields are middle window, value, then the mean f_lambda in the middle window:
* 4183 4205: -0.24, 26.6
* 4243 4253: -0.21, 27.9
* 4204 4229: -0.20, 26.4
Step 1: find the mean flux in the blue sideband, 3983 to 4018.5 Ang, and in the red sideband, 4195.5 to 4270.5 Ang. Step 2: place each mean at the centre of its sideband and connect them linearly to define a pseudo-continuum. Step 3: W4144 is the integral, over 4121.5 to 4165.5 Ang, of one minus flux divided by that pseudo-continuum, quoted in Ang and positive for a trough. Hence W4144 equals -3.80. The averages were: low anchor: 24.8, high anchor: 26.5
